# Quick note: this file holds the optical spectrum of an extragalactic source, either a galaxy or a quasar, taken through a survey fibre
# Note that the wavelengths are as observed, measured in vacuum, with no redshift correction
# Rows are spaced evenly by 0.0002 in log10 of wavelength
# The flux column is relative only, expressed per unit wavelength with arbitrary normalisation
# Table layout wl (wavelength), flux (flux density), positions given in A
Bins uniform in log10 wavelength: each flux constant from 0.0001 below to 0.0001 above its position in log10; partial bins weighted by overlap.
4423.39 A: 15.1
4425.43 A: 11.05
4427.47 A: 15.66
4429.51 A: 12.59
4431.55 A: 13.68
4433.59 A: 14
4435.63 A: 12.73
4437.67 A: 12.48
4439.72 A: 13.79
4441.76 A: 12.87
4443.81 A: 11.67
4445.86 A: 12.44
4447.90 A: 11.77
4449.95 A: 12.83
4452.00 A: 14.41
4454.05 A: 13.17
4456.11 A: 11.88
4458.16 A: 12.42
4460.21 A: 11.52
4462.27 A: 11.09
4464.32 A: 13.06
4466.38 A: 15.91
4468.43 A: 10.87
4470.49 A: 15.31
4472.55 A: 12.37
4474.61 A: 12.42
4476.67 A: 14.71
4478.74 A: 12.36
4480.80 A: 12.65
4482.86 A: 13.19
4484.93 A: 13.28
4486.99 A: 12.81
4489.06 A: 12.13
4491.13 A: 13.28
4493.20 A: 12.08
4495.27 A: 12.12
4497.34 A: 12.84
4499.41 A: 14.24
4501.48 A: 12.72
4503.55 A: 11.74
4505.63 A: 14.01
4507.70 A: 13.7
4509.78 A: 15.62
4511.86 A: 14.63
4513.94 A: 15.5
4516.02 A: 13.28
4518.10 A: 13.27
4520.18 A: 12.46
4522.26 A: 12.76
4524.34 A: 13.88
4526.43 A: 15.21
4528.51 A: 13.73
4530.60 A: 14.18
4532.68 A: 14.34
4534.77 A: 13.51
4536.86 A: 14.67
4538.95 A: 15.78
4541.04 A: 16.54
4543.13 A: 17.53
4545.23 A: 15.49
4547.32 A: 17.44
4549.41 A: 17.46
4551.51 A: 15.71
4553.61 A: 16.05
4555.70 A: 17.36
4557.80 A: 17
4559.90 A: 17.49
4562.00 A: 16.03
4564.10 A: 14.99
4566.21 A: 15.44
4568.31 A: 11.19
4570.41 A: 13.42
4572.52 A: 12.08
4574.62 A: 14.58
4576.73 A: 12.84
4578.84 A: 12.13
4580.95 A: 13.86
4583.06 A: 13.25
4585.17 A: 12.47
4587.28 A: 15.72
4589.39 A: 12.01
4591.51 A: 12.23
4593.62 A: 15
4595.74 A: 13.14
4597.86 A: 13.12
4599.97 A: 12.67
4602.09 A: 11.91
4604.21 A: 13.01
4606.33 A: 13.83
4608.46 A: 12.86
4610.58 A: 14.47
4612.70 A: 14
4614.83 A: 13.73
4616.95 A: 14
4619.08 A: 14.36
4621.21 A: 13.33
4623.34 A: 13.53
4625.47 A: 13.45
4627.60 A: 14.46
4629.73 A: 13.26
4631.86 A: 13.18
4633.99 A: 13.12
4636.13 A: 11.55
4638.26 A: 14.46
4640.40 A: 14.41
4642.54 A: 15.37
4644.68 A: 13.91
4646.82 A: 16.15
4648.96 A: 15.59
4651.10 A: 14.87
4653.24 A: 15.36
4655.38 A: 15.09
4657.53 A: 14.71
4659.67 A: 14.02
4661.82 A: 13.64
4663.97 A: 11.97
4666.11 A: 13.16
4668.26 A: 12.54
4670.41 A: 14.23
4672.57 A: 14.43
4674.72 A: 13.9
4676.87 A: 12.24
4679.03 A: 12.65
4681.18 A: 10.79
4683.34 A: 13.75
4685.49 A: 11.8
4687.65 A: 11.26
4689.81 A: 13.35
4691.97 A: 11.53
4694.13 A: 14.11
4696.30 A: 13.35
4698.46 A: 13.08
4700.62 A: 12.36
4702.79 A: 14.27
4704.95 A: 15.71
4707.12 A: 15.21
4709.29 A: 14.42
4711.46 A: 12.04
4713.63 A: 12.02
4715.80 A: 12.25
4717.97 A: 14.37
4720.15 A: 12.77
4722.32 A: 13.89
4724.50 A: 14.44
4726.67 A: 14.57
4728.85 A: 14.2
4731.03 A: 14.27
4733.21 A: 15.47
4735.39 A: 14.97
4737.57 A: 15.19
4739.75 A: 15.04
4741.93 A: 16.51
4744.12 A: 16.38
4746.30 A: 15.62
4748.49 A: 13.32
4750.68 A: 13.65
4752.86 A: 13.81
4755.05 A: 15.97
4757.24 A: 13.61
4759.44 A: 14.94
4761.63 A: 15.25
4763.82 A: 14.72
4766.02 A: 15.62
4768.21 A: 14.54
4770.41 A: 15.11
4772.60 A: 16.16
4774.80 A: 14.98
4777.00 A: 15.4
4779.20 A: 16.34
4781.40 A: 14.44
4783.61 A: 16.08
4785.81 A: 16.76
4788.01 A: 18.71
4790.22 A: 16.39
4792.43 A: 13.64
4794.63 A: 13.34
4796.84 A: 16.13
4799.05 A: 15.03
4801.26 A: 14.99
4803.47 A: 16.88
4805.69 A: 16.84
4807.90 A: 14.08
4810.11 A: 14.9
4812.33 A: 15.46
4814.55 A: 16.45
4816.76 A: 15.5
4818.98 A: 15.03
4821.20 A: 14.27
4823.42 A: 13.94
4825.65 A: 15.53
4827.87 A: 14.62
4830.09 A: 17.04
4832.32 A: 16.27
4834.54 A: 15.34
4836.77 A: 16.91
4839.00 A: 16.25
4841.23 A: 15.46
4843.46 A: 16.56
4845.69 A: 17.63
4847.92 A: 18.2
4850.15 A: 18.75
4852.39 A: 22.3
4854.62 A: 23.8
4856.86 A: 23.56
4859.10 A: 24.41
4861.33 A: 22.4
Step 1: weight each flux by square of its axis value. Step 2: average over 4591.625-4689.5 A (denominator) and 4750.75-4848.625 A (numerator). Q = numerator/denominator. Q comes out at 1.2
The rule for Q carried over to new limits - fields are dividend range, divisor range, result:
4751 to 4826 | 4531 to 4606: 1.16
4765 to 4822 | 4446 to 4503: 1.38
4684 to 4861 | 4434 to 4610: 1.25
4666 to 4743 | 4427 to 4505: 1.17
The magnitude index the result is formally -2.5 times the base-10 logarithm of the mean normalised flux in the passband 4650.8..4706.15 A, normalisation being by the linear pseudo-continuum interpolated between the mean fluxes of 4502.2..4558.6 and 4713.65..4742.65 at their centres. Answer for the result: 0.09 mag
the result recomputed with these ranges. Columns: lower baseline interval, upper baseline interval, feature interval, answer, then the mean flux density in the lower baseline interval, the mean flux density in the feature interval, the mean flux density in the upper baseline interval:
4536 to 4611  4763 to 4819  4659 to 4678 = 0.12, 14.5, 13.3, 15.5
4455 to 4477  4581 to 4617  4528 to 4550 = -0.18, 12.8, 15.5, 13.4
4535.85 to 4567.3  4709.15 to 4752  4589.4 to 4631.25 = 0.16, 16.3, 13.5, 14.3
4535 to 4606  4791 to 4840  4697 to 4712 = 0.08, 14.5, 13.9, 15.4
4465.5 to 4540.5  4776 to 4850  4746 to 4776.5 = 0.05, 13.6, 14.8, 15.8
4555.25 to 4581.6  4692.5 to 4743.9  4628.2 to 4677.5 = 0.02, 14.4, 14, 14.1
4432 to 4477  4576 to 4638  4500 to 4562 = -0.14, 12.9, 15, 13.3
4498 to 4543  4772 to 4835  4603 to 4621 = 0.07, 14.1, 13.7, 15.5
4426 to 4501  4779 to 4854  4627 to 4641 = 0.08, 12.9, 13.4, 16.1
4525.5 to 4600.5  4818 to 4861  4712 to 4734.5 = 0.19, 14.6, 13.8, 17.8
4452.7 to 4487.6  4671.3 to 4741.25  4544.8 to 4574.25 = -0.18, 12.9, 15.5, 13.6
